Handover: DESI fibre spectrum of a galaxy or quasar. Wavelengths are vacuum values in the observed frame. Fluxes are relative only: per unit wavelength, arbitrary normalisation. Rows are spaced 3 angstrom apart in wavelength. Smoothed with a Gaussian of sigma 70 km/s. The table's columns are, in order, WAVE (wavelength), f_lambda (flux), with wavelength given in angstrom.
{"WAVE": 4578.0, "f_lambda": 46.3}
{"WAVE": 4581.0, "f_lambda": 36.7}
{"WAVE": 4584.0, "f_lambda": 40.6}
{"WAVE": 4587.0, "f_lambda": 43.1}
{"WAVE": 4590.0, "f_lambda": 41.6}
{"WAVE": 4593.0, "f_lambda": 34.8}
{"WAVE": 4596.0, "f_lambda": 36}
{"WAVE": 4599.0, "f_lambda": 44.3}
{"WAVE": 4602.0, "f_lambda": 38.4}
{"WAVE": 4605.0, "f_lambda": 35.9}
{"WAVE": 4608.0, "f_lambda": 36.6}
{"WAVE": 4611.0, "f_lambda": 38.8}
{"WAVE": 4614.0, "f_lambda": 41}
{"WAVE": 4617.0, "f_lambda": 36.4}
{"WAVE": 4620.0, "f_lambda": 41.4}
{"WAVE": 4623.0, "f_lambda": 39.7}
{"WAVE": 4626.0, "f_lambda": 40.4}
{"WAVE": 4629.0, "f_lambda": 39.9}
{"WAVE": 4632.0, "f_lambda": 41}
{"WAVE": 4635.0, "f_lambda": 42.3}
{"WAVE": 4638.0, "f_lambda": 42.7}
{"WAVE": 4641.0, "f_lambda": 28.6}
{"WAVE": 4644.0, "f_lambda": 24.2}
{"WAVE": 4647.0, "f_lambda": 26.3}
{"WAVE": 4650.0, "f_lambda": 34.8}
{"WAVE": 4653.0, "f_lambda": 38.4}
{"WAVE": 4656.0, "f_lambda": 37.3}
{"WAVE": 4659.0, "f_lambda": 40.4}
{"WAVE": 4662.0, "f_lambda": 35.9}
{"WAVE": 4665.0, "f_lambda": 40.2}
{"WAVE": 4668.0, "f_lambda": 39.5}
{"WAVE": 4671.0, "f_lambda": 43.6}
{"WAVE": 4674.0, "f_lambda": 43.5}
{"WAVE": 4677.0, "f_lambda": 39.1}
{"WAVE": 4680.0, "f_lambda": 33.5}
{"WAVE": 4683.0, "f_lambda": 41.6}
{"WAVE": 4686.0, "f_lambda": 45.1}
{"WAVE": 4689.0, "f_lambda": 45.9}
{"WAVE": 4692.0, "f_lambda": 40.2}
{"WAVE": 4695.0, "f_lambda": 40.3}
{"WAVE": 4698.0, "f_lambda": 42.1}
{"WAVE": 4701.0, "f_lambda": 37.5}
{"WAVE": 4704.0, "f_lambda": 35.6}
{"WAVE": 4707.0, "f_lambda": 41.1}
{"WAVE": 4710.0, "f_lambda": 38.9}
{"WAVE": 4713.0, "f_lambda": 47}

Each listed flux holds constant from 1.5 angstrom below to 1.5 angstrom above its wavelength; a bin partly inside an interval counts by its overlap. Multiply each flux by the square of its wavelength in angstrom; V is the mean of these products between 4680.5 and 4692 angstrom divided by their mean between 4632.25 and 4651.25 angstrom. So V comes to 1.3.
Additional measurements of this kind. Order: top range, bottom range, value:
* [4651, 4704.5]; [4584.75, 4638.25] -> 1.04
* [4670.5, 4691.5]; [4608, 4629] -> 1.08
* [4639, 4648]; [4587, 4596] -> 0.72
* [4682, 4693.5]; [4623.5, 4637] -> 1.08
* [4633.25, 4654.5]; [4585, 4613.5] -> 0.89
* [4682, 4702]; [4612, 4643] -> 1.10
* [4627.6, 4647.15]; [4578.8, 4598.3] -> 0.92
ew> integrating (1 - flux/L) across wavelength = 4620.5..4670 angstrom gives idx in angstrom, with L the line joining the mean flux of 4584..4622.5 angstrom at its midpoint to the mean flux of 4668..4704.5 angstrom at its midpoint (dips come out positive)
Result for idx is 3.47 angstrom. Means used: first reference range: 39.1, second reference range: 40.8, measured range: 37.1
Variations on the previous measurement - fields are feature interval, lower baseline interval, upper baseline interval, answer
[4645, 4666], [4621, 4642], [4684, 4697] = 2.61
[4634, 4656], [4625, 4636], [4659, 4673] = 3.57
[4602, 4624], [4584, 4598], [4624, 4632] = 0.75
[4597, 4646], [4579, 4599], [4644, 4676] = 0.51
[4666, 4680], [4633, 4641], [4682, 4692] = 0.69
